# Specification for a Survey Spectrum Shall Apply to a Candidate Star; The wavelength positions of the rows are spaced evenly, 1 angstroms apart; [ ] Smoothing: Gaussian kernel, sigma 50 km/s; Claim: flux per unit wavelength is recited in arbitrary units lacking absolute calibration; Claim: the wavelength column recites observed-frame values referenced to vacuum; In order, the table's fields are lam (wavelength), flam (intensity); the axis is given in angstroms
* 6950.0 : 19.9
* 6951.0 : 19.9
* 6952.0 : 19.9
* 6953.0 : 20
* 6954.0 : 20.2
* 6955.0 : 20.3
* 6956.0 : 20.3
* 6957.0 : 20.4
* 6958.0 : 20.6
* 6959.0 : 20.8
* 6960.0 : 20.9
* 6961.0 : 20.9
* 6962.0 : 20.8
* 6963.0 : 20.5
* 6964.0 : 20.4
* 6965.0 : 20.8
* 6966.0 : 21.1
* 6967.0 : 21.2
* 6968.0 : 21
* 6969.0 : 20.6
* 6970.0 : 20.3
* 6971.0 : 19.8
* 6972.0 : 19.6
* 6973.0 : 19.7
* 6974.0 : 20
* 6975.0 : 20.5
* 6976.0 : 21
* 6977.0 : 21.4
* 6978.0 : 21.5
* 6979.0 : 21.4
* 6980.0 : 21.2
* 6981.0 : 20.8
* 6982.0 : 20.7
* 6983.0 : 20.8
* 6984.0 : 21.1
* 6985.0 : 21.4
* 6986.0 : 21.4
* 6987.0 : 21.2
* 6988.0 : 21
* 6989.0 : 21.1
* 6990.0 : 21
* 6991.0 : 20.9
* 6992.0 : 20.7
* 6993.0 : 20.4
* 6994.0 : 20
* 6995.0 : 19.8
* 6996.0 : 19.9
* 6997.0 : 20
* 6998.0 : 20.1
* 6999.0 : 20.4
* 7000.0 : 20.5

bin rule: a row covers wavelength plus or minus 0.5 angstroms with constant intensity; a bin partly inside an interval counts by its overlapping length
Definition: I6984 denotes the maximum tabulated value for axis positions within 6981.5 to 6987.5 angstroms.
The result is 21.4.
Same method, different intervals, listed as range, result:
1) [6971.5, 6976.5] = 21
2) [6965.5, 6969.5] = 21.2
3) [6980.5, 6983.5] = 20.8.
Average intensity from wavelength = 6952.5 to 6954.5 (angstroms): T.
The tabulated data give 20.1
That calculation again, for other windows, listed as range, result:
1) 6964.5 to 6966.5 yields 21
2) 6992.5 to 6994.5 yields 20.2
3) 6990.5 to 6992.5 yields 20.8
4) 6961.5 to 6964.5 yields 20.6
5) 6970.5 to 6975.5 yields 19.9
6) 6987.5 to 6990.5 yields 21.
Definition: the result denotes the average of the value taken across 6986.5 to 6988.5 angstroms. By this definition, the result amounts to 21.1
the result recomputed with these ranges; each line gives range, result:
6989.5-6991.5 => 20.9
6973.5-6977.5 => 20.7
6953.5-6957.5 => 20.3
